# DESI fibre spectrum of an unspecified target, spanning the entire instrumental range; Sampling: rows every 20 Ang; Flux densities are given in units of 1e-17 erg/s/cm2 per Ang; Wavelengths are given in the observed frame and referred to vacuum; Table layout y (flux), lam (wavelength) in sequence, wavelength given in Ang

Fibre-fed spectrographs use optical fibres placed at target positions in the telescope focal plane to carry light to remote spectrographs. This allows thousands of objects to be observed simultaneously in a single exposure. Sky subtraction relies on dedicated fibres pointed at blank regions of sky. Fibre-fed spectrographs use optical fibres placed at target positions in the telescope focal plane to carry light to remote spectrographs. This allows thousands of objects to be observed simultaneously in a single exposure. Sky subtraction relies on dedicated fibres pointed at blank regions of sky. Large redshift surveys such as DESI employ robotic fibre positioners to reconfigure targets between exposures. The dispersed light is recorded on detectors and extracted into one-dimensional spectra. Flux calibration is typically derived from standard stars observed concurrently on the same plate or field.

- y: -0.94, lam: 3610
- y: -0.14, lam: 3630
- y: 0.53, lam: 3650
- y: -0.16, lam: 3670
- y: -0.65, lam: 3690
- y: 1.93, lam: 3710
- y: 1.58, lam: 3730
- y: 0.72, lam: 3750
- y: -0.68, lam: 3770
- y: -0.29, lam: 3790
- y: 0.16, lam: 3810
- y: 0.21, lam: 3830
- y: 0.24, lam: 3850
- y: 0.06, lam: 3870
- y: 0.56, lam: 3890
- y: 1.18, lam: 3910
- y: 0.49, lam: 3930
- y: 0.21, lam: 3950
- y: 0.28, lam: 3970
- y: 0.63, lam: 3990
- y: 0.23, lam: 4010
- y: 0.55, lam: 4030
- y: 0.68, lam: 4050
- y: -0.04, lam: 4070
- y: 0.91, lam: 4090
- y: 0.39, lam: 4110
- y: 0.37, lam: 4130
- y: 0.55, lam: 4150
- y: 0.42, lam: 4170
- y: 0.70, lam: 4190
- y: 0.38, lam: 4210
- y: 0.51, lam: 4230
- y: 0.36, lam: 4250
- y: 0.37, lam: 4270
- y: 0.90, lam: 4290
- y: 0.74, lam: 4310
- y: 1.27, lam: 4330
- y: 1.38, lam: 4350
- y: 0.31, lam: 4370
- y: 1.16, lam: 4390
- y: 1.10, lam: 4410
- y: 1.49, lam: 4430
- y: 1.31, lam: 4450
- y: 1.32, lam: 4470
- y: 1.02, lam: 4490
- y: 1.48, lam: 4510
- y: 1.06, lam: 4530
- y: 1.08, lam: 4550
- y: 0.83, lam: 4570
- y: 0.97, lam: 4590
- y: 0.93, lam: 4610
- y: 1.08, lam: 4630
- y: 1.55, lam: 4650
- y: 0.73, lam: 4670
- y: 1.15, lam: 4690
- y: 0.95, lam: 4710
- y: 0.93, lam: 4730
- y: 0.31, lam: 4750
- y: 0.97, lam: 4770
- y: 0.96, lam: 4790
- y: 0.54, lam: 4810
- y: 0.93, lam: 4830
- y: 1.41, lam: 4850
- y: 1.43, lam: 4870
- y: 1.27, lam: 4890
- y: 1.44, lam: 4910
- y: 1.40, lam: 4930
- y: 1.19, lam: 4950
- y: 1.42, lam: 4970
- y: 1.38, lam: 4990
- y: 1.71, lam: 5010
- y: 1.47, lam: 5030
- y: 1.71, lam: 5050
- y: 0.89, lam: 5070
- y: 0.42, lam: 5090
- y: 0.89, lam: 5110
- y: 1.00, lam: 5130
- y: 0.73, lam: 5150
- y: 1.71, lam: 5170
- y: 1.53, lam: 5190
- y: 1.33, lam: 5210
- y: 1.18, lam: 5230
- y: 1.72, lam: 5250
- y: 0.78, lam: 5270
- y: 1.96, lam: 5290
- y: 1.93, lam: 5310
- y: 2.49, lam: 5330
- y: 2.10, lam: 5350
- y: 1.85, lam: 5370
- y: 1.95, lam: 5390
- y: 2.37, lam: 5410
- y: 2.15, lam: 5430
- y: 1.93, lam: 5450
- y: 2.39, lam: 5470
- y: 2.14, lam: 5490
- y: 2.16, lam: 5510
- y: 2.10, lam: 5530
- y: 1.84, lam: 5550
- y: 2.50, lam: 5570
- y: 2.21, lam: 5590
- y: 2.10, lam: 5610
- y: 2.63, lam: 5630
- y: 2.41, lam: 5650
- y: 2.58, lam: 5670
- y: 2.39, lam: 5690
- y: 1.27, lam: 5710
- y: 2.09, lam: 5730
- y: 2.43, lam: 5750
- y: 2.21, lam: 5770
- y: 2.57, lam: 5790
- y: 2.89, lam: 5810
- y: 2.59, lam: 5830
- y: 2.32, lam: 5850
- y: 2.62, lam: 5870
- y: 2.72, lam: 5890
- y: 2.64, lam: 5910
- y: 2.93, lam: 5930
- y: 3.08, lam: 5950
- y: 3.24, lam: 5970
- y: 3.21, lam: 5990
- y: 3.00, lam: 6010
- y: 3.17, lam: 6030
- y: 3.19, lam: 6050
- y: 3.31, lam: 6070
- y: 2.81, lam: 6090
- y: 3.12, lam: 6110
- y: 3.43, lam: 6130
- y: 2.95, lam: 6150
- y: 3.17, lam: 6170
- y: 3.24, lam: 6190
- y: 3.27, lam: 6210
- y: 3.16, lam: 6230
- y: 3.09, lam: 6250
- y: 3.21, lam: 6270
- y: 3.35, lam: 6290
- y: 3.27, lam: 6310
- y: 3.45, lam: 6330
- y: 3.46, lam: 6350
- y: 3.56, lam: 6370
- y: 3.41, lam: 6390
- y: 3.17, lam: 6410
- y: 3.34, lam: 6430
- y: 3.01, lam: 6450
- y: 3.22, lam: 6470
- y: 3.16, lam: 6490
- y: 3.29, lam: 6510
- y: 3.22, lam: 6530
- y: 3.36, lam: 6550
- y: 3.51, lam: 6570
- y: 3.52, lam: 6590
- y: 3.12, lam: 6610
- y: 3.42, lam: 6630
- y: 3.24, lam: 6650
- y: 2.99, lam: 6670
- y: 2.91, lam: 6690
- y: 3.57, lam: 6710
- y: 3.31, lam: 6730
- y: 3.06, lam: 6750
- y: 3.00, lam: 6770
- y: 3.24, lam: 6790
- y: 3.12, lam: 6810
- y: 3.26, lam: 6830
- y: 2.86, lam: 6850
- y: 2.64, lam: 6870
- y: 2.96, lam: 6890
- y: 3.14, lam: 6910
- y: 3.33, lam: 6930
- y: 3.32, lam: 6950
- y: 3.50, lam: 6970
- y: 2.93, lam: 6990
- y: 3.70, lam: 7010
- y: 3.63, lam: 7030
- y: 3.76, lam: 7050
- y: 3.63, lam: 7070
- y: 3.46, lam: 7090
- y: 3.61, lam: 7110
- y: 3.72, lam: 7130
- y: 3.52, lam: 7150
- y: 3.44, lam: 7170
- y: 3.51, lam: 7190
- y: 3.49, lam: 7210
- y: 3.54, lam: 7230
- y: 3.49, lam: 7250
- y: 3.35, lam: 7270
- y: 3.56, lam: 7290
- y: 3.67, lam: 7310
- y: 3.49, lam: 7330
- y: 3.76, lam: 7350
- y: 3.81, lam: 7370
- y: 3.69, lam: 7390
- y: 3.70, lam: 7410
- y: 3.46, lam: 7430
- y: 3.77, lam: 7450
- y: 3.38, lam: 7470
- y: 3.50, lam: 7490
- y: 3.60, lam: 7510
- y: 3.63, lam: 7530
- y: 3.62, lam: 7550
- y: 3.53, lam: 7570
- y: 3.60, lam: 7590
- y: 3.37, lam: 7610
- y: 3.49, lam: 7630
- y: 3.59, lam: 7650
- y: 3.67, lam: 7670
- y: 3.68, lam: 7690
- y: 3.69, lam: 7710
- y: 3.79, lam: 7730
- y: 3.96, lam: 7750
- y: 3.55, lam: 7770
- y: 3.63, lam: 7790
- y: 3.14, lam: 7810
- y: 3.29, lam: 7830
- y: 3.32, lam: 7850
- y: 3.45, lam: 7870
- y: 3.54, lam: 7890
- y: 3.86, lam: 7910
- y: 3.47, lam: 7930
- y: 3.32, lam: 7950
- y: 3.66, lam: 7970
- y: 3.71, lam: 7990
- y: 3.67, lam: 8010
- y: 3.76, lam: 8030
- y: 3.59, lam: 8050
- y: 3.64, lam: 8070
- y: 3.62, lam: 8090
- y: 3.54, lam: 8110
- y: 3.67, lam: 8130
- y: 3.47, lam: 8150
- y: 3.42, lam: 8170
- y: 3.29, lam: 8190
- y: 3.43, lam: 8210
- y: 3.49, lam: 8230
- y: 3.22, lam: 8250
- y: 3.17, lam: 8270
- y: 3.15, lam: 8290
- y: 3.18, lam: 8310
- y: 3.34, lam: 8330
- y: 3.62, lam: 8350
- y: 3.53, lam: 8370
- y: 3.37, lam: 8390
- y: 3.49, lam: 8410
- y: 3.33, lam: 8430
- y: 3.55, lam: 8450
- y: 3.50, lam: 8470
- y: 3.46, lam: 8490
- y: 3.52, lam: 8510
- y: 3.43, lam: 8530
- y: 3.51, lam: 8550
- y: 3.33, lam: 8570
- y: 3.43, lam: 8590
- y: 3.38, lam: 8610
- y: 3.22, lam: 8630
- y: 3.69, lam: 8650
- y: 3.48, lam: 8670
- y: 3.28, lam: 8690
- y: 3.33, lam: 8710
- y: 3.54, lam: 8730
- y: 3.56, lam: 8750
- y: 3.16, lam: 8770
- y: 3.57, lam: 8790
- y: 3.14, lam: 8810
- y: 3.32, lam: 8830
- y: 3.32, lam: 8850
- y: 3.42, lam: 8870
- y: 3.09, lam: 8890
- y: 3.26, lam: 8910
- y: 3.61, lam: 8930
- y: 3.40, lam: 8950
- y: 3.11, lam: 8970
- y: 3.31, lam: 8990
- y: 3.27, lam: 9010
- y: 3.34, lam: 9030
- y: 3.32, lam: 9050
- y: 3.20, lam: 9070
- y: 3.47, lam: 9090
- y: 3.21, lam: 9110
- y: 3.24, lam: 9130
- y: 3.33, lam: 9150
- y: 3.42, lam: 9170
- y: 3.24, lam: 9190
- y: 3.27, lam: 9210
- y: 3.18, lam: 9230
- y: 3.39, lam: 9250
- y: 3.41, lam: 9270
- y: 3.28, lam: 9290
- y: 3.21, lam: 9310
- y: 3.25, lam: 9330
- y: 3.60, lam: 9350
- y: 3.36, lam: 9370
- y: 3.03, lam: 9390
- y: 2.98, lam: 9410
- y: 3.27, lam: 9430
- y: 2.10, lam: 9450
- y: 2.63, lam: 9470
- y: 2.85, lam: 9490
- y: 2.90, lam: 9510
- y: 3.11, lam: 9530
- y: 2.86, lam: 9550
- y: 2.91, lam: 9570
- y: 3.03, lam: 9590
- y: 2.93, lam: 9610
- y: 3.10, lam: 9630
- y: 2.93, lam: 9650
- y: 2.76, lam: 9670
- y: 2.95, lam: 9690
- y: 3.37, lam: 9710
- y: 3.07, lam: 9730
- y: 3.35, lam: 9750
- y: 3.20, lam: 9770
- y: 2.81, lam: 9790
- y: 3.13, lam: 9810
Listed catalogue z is 0.327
